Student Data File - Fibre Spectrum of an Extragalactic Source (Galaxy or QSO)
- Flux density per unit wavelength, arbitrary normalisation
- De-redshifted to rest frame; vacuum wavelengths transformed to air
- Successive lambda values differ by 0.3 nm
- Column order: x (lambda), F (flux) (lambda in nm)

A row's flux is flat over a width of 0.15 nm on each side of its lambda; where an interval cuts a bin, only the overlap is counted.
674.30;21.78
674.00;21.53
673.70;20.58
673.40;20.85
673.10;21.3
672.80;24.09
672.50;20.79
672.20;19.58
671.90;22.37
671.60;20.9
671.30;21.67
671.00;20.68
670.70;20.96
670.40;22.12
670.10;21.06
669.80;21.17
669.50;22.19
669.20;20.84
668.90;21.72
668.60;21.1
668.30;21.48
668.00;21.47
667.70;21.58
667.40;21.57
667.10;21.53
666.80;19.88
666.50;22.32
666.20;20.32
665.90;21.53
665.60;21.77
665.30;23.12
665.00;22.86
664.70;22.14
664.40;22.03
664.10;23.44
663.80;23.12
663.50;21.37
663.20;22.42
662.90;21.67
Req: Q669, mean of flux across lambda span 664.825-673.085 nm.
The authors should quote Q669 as 21.5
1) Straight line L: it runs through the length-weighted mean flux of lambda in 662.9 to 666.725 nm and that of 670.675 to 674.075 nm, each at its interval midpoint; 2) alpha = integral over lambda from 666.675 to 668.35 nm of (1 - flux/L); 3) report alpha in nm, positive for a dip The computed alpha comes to 0.04 nm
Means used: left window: 22.1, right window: 21.3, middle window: 21.3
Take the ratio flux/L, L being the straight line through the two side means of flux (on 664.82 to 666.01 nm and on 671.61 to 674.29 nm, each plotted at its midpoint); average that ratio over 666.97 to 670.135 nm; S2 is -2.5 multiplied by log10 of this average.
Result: 0.03 mag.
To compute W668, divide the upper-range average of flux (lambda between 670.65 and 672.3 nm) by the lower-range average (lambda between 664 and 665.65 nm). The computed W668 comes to 0.93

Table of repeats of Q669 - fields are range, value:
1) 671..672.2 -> 21.3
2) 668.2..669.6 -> 21.4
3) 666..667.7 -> 21.2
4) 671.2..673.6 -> 21.4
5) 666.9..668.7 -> 21.4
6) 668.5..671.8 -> 21.3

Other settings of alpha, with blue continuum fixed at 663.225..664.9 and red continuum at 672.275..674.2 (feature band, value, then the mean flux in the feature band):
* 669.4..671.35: 0.03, 21.4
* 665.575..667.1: 0.07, 21.2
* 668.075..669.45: 0.04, 21.4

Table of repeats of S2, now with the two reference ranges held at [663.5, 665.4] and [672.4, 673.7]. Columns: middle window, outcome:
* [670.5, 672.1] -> 0.03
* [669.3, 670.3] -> 0.03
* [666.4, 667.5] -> 0.05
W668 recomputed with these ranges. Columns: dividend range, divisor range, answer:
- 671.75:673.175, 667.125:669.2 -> 1.01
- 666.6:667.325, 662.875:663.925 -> 0.94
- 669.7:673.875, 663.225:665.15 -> 0.95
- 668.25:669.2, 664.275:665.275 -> 0.95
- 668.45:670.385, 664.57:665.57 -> 0.95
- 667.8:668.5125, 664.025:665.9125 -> 0.96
